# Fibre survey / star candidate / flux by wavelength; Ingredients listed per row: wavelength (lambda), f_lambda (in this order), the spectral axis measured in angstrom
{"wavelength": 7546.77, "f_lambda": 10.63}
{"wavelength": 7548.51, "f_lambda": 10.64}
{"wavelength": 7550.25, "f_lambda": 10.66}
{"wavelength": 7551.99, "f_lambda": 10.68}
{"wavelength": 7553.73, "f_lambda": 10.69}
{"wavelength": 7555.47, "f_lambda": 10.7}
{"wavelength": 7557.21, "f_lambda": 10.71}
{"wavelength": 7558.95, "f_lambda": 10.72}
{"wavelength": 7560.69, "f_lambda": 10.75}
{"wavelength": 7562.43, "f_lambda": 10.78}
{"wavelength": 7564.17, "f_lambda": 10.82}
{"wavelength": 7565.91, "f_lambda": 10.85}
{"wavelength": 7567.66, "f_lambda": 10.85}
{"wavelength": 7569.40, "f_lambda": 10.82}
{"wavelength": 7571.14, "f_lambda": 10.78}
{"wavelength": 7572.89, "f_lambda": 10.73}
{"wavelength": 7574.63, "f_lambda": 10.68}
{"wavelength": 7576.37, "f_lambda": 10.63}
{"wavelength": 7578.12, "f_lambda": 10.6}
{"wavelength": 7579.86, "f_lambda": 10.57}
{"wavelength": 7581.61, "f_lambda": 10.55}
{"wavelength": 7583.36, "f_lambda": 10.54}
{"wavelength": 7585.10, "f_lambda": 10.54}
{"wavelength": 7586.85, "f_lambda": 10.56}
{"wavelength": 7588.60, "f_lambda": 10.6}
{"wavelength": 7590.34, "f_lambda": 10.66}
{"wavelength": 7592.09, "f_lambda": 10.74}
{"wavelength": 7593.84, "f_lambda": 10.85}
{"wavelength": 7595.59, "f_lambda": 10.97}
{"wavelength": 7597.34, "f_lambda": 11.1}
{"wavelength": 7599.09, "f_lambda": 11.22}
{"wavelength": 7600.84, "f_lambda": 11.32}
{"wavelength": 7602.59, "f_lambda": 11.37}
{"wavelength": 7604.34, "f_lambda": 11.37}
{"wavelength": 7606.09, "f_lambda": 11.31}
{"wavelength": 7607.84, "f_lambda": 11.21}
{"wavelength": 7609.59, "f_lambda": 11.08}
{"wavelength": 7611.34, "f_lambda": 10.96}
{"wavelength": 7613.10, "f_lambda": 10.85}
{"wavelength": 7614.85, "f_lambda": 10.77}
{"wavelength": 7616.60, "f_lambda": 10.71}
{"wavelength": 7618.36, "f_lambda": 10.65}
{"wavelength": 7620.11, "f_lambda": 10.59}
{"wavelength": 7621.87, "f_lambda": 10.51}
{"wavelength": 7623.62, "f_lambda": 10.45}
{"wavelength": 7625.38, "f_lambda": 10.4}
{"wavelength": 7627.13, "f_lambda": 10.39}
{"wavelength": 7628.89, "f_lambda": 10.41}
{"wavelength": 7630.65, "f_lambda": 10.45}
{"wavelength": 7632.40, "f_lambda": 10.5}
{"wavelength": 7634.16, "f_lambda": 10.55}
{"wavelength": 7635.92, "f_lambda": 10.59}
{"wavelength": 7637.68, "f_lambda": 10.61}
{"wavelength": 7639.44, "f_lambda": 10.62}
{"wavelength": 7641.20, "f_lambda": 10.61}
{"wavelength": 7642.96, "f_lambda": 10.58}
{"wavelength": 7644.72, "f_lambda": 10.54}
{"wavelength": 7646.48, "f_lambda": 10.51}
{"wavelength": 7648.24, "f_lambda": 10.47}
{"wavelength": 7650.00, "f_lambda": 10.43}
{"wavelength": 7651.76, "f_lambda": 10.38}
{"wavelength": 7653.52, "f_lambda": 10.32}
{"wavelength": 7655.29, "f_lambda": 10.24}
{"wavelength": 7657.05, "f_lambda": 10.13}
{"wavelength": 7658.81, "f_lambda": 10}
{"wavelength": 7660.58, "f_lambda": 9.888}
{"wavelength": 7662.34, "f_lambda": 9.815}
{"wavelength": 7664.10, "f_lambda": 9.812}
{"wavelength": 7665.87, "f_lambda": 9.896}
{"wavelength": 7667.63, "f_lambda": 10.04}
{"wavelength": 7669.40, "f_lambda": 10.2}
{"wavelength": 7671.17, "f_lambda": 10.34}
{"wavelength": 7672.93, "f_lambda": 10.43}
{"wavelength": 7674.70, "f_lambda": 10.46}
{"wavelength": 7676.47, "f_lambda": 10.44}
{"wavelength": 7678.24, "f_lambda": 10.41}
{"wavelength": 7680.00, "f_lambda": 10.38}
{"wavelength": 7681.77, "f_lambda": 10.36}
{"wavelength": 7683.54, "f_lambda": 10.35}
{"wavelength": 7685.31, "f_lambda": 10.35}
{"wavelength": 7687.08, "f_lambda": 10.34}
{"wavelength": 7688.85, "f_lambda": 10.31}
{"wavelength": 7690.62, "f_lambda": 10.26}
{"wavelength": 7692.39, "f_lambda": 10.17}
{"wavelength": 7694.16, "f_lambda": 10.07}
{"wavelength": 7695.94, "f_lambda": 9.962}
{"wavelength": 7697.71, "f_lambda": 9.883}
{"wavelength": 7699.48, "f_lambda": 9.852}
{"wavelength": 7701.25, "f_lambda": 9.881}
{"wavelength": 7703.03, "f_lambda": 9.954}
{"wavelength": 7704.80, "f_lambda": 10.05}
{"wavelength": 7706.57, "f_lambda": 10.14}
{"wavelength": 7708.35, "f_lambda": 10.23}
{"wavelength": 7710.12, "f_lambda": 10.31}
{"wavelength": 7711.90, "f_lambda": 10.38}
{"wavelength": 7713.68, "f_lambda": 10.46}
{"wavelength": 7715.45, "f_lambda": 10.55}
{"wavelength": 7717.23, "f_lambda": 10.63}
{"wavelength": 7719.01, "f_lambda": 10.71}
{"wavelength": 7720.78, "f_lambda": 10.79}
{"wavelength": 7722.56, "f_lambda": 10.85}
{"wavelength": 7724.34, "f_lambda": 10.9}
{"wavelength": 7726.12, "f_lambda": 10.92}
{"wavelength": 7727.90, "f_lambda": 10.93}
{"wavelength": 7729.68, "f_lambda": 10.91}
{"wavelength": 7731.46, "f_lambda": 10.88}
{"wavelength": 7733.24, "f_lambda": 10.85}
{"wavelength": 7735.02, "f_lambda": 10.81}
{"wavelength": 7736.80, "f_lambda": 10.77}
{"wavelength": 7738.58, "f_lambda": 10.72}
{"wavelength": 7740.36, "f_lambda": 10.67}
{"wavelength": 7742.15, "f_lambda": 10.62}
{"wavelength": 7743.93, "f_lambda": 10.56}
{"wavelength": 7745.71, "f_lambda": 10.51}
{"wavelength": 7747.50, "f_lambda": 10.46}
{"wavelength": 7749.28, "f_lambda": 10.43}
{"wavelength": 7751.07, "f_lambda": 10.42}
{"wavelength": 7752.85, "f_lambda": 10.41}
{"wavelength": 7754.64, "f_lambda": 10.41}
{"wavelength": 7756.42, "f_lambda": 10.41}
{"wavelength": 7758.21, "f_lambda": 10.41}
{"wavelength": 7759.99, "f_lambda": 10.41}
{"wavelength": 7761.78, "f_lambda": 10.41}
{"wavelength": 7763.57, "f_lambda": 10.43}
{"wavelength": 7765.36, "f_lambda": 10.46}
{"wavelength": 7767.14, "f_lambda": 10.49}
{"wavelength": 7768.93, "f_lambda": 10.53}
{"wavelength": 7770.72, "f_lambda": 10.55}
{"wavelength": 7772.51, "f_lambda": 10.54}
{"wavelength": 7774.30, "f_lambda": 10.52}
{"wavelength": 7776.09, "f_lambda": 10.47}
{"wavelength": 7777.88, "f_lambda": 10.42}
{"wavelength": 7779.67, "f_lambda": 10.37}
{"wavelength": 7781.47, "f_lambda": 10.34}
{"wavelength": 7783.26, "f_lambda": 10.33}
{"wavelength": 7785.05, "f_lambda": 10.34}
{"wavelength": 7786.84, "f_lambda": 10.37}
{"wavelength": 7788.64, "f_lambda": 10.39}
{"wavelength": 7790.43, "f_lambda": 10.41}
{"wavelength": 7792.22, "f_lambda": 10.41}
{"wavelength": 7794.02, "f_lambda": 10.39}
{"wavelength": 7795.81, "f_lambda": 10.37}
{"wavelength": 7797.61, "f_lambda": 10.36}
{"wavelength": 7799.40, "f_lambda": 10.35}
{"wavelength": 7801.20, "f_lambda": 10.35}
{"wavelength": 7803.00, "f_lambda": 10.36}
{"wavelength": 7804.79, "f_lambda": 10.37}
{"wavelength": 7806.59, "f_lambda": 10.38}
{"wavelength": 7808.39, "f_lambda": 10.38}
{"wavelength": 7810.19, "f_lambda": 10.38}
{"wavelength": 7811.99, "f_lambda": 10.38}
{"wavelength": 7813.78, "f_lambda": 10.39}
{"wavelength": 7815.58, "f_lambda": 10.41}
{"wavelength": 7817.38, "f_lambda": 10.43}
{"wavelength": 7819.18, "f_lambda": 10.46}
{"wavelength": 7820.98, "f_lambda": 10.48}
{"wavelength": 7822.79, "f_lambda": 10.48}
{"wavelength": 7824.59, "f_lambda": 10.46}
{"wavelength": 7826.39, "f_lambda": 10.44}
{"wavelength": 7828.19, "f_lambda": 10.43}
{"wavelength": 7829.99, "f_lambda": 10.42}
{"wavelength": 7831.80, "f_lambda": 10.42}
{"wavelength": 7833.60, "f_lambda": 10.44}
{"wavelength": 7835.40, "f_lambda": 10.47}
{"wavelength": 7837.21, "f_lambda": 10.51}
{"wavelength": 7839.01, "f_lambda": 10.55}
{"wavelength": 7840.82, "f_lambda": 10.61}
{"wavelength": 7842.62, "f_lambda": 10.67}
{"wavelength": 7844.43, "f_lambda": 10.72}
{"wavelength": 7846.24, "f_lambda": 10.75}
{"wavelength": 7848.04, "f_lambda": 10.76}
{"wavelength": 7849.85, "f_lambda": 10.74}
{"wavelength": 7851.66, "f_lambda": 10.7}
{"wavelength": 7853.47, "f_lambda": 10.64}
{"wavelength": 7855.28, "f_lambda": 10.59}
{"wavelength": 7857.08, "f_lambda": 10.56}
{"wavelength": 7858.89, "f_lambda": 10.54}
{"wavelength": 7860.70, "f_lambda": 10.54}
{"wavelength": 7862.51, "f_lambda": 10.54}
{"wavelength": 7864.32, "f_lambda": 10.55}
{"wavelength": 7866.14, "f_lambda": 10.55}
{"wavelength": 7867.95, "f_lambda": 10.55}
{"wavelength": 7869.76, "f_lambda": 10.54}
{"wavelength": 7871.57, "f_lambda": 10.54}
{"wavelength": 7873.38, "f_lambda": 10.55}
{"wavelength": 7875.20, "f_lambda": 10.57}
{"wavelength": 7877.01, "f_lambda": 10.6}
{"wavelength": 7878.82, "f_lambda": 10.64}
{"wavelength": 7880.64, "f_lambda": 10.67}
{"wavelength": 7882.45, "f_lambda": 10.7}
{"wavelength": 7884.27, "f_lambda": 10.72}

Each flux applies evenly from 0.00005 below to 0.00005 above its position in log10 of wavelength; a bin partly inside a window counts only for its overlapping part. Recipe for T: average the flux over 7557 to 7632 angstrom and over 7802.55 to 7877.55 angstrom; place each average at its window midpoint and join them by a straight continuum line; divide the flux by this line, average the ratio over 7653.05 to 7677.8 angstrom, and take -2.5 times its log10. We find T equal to 0.06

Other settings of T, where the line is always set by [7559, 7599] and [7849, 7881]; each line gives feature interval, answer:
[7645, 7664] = 0.05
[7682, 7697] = 0.05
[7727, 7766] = 0.01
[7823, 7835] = 0.02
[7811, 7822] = 0.02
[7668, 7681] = 0.03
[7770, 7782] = 0.02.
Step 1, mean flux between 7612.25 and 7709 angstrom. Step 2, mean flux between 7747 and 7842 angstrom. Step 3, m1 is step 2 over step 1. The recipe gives 1.0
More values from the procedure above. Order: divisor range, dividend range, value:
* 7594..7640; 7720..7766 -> 0.98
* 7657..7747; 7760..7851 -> 1.01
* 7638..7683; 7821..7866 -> 1.03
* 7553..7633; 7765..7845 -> 0.97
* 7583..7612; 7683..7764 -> 0.95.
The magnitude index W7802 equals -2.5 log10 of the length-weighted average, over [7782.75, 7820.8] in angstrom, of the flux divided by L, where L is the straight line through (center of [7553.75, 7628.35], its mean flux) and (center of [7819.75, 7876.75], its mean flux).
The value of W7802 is 0.02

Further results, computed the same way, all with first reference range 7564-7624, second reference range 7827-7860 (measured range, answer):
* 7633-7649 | 0.02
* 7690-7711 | 0.07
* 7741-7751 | 0.02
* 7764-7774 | 0.01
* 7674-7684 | 0.04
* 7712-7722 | 0.01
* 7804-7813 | 0.02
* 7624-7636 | 0.03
